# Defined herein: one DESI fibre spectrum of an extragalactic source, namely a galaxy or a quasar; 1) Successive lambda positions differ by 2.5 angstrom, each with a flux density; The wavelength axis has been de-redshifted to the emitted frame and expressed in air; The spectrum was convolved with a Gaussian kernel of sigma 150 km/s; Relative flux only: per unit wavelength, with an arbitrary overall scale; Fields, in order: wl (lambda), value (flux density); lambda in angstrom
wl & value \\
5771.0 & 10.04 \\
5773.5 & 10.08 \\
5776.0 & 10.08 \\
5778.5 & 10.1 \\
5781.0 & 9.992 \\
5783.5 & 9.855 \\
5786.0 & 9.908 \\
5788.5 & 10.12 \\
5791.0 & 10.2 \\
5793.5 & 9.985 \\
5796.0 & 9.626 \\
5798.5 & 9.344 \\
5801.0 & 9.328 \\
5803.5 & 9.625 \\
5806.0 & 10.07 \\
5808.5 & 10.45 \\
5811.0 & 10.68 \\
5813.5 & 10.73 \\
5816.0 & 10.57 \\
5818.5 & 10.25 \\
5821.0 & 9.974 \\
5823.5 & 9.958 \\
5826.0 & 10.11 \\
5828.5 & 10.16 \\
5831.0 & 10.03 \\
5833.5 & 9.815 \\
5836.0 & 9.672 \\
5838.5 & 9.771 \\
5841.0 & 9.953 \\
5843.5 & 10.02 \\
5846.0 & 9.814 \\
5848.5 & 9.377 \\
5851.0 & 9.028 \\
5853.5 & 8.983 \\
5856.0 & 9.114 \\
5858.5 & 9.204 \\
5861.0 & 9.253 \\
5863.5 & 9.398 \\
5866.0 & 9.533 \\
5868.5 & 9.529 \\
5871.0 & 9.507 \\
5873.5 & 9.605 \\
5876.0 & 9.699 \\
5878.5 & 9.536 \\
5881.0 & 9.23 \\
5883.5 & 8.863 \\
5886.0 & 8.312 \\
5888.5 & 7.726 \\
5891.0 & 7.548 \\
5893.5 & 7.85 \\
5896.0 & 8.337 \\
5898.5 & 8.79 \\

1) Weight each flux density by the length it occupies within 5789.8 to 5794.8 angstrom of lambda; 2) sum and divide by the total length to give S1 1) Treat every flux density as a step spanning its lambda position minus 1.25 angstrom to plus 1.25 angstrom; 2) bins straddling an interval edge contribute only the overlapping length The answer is 10.1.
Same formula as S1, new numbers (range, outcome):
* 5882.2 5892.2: 8.12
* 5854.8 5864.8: 9.24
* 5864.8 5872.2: 9.52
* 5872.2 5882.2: 9.52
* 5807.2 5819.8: 10.5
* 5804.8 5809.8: 10.3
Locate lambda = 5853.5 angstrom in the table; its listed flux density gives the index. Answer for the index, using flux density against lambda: 8.983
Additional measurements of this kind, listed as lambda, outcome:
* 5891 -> 7.548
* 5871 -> 9.507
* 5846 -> 9.814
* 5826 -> 10.11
